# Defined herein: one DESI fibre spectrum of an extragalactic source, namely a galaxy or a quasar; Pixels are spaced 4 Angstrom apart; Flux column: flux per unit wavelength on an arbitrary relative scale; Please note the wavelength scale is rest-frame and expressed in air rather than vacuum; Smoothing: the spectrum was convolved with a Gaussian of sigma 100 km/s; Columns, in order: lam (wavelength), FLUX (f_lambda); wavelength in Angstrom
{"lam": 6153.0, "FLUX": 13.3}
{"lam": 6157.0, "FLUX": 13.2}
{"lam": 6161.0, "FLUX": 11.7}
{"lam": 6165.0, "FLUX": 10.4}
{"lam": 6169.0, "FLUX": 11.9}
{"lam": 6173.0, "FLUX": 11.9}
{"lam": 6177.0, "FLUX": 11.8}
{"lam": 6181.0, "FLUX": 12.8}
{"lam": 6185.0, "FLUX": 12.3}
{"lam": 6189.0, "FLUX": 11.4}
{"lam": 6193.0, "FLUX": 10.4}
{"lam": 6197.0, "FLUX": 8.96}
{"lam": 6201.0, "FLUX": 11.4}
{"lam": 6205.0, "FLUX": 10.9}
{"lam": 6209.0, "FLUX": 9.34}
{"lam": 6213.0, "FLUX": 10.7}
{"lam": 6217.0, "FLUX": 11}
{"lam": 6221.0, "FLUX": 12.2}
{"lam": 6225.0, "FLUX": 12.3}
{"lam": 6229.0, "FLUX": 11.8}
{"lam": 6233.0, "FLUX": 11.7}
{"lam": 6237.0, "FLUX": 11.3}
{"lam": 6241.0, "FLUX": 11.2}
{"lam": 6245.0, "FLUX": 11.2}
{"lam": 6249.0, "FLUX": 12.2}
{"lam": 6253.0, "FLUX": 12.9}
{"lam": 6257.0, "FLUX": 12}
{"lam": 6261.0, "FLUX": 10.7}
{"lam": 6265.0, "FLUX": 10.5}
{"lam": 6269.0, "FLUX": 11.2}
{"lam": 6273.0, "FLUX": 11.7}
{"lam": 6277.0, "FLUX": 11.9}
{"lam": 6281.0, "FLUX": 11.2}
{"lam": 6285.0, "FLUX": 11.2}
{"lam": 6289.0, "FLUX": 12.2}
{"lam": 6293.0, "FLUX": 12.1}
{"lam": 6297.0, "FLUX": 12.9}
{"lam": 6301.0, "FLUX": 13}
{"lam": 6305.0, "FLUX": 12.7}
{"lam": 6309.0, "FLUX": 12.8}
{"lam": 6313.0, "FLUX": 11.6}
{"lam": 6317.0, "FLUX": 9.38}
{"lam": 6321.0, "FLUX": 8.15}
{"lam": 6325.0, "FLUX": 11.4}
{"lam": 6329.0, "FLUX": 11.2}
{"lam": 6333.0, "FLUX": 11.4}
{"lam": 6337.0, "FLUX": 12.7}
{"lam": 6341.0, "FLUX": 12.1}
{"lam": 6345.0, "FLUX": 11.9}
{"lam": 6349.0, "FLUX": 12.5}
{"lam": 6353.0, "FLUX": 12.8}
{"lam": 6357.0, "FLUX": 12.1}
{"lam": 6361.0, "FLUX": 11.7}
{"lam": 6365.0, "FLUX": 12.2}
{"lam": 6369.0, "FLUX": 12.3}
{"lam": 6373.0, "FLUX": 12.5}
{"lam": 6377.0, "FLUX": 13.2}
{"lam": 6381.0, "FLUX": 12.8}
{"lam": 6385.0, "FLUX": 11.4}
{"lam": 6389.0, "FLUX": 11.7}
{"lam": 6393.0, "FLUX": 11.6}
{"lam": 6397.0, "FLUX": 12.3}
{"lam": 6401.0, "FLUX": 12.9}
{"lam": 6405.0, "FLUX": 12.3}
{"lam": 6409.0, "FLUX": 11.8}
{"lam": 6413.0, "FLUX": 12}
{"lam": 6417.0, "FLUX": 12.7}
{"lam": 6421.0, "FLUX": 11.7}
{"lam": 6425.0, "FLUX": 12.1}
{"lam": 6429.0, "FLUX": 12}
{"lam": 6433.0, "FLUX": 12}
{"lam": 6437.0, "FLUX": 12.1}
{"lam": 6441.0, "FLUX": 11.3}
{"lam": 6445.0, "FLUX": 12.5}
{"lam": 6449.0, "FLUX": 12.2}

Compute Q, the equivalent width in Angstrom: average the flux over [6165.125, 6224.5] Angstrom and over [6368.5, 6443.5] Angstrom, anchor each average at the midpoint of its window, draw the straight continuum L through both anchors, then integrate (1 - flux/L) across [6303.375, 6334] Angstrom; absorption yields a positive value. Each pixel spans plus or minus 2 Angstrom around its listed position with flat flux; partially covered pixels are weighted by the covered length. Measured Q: 1.85 Angstrom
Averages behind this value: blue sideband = 11.2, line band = 11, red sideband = 12.1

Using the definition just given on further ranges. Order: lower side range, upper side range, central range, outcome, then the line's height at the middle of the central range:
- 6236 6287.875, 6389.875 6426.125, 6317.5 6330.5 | 1.8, 11.8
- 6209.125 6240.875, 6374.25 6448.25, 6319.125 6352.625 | 1.0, 11.8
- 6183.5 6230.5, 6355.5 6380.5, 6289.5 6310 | -1.5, 11.8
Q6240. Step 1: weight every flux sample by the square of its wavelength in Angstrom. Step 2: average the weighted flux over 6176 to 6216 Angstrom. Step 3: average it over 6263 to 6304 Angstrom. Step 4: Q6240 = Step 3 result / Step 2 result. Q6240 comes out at 1.1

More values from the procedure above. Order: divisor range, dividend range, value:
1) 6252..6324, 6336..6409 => 1.09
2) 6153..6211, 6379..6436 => 1.14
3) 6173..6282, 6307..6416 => 1.09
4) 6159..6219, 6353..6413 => 1.17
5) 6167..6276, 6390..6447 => 1.13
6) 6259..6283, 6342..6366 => 1.12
